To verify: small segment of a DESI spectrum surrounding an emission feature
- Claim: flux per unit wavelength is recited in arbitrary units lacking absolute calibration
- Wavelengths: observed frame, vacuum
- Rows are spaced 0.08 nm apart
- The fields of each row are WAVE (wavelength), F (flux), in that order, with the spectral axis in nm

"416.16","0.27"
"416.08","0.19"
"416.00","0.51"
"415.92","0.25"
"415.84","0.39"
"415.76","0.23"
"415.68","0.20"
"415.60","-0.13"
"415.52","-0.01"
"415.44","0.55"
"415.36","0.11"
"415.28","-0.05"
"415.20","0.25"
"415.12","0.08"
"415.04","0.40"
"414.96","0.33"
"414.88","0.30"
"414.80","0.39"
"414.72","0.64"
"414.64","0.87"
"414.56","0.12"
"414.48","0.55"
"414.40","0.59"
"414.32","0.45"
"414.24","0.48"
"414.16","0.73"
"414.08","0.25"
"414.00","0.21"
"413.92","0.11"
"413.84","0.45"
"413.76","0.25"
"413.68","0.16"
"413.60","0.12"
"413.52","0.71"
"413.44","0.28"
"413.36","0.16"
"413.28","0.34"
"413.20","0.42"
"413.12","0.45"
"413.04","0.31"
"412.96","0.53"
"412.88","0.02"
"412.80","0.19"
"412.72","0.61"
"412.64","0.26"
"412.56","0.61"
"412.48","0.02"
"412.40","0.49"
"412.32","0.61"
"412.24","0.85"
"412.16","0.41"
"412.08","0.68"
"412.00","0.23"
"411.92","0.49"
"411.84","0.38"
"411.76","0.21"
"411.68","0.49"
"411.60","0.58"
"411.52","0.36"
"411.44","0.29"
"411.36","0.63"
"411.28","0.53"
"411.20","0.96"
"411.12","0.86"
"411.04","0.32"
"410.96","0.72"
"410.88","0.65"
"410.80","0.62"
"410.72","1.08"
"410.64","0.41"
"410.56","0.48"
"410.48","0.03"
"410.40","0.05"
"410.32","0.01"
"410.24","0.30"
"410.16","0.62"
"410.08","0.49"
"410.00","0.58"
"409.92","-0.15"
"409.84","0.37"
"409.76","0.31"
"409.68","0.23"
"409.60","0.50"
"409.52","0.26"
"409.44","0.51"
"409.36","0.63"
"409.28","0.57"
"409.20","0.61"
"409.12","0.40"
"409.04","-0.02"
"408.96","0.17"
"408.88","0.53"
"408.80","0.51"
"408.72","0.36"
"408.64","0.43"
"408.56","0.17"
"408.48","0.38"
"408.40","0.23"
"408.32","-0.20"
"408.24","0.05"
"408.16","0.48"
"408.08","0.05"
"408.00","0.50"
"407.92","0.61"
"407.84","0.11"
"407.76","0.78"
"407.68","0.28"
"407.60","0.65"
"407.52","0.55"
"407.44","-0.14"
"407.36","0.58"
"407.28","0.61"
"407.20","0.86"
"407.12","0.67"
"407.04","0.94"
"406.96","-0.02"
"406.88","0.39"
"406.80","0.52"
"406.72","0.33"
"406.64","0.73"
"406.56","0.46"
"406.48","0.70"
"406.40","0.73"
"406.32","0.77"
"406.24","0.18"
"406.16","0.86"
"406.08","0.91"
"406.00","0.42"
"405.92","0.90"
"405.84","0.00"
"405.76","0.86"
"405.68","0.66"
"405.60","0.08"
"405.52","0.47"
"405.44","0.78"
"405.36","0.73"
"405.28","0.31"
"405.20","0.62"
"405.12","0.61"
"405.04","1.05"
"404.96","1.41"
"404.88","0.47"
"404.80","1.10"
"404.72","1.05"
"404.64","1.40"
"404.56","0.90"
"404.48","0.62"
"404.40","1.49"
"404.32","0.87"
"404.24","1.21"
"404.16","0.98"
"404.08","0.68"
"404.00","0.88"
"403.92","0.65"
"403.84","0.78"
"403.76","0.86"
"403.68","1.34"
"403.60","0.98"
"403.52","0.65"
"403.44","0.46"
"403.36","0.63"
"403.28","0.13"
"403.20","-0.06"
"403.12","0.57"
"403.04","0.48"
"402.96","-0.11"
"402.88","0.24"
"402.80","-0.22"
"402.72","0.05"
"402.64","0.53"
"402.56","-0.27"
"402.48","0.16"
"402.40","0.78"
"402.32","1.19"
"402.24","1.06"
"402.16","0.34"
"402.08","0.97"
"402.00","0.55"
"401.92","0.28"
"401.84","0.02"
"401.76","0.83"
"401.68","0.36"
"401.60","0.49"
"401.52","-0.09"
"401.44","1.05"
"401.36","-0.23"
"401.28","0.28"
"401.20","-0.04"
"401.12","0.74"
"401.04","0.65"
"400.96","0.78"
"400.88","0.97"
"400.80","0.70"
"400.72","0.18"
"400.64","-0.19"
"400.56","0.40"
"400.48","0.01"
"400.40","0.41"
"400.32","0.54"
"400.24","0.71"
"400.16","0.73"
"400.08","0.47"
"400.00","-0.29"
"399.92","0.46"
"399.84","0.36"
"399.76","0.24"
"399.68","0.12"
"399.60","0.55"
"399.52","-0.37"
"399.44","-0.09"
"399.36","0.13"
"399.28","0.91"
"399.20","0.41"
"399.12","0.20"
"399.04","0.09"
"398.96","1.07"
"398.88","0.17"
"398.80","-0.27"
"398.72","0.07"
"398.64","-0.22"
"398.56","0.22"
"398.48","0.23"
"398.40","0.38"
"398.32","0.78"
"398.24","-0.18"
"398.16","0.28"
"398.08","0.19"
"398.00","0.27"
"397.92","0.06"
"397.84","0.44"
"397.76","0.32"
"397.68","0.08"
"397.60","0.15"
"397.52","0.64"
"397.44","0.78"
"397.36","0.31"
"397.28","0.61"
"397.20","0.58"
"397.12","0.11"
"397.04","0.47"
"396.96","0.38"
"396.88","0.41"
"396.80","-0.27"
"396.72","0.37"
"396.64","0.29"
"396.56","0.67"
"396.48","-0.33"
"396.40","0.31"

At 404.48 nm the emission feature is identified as Lyman alpha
